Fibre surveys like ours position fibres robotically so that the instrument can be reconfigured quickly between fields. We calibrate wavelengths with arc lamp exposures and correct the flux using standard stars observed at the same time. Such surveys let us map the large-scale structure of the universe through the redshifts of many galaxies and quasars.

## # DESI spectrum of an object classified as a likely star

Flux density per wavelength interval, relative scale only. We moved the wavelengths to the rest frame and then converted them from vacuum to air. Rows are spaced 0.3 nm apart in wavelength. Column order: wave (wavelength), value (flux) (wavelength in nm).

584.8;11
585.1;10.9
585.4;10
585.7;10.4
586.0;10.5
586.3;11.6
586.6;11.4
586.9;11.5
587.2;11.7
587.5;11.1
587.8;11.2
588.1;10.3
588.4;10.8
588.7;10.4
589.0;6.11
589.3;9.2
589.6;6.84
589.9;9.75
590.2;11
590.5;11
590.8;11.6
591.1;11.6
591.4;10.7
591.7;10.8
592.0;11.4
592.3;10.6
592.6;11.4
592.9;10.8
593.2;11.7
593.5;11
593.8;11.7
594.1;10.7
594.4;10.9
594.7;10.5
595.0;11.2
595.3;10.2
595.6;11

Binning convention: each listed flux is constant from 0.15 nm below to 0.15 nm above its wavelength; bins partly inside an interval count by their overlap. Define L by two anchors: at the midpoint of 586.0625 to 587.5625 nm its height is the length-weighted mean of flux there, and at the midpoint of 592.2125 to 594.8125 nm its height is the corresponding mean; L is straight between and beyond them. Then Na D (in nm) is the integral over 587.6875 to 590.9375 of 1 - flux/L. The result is 0.424 nm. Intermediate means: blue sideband 11.4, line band 9.81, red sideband 11.1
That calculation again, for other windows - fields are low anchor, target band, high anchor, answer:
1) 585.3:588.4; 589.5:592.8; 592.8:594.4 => 0.13 nm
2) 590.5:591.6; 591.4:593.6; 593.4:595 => 0.01 nm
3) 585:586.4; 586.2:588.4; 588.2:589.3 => -0.30 nm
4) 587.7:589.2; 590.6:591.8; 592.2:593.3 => -0.07 nm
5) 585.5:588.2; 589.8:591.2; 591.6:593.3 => 0.01 nm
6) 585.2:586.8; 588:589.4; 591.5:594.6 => 0.20 nm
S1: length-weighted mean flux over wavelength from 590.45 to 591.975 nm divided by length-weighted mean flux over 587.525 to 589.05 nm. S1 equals 1.1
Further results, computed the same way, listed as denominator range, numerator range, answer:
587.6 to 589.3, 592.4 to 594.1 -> 1.15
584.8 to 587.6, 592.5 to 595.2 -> 1.01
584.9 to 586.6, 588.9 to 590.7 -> 0.85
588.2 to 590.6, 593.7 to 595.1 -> 1.17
